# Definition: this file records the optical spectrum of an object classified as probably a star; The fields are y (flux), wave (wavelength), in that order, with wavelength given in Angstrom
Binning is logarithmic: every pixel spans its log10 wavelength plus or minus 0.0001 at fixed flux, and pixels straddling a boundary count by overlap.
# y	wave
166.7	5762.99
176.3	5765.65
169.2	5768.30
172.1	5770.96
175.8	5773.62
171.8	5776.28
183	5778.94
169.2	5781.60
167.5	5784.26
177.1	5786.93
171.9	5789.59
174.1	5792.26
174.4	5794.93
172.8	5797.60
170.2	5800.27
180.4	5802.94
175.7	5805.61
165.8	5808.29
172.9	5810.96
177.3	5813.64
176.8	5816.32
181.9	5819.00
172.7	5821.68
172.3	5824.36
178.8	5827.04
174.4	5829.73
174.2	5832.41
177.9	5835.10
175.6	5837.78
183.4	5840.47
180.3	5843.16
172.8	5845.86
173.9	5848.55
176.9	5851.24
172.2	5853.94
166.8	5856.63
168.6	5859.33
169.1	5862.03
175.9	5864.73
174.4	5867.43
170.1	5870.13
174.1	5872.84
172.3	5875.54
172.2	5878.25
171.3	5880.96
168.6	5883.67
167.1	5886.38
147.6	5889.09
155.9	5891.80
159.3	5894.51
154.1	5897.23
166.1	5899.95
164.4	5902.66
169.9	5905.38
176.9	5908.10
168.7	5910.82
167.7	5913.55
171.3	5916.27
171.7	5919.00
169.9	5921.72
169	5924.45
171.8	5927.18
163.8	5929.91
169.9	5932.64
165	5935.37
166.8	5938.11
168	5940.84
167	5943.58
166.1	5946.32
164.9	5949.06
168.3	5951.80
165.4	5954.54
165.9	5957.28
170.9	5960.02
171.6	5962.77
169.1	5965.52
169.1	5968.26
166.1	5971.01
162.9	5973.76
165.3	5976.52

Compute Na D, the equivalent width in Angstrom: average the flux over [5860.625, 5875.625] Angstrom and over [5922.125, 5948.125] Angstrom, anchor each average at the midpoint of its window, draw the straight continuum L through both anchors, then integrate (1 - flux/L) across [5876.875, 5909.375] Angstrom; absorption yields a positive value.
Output 1.2 Angstrom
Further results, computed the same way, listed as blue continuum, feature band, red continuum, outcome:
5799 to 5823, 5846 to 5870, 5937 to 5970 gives 0.1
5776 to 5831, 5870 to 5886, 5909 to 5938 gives 0.0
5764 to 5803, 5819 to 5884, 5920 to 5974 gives -1.1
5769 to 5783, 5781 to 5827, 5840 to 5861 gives 0.0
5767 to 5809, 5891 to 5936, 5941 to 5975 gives 0.5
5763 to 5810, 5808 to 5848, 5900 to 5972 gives -1.0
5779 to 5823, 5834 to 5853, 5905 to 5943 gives -0.5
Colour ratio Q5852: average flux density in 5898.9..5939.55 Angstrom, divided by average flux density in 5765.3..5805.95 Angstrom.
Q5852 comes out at 1.0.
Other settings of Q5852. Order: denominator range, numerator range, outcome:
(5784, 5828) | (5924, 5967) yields 0.96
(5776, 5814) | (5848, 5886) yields 0.99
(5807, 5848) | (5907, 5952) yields 0.96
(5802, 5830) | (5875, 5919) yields 0.95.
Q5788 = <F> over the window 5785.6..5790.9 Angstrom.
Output 175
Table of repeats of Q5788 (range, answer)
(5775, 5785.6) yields 173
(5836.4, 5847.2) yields 178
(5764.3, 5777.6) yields 173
